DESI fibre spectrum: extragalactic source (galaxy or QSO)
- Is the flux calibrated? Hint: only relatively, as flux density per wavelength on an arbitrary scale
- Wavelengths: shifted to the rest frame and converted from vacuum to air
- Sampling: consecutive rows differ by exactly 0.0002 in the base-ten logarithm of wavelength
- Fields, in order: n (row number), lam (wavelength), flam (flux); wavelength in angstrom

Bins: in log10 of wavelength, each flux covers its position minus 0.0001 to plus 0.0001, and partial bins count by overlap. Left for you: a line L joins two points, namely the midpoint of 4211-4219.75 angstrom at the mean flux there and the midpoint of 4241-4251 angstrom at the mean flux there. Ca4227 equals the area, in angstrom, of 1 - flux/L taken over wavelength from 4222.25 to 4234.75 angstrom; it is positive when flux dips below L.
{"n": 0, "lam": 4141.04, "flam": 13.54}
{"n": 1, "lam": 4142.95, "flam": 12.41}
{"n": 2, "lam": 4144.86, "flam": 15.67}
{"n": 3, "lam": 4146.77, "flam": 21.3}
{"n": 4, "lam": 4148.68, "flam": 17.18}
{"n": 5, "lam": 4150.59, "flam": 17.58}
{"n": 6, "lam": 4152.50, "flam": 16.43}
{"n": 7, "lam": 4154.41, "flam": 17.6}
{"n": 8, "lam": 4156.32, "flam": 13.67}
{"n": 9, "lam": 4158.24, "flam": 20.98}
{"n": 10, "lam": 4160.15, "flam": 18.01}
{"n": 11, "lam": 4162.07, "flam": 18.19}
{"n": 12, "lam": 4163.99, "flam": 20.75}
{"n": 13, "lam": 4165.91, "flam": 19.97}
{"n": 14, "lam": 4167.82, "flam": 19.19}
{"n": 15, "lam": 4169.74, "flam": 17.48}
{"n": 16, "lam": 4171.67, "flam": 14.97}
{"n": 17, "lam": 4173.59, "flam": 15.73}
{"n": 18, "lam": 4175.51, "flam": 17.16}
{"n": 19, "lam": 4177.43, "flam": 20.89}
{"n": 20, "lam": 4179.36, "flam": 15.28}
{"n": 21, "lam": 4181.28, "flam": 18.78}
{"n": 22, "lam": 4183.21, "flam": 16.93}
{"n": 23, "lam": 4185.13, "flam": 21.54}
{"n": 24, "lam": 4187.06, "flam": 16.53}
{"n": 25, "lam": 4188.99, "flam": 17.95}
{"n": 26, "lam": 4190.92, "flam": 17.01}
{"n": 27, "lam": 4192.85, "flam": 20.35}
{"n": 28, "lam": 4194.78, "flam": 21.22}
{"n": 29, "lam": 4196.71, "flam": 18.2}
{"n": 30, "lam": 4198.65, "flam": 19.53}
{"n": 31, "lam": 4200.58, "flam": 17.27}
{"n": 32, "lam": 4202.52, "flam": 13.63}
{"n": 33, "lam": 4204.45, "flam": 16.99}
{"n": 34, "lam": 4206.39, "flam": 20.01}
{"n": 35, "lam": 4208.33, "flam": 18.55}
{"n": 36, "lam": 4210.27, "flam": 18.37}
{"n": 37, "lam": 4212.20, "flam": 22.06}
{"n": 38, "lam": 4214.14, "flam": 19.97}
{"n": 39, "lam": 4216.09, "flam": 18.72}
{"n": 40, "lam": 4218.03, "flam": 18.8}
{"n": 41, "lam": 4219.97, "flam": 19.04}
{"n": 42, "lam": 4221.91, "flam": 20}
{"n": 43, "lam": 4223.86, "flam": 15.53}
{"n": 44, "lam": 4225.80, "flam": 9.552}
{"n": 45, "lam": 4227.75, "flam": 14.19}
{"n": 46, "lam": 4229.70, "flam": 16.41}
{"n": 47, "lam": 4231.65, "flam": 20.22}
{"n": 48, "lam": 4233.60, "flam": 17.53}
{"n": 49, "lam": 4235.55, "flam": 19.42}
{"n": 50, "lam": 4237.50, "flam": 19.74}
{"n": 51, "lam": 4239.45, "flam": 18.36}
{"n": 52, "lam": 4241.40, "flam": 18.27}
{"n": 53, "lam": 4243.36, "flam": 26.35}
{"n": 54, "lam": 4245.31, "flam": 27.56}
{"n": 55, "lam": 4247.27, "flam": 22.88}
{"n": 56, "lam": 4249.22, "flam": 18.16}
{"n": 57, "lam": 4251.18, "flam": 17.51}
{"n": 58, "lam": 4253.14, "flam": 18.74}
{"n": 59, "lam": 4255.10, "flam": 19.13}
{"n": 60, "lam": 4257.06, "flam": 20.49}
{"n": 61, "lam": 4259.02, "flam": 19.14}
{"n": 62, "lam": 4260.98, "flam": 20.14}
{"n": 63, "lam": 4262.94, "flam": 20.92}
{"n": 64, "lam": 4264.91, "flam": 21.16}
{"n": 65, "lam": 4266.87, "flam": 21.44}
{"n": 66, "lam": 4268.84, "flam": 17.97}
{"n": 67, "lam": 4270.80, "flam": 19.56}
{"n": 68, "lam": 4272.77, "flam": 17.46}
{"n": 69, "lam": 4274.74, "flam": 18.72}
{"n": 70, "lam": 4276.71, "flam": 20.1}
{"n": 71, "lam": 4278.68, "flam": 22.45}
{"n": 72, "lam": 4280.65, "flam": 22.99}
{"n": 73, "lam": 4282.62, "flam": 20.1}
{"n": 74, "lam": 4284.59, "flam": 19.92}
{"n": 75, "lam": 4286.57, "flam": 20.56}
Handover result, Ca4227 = 3.0 angstrom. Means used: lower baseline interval 19.8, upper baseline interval 22.5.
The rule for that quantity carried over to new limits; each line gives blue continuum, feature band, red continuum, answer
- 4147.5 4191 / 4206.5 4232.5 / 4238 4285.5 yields 1.8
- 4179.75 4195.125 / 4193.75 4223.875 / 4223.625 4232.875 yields -3.5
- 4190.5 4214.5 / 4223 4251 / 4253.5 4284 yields 0.9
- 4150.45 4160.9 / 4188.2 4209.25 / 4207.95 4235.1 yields -0.7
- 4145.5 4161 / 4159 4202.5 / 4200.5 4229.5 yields -1.4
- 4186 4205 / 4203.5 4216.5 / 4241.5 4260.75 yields -0.4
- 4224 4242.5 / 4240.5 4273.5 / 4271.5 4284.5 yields -3.1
